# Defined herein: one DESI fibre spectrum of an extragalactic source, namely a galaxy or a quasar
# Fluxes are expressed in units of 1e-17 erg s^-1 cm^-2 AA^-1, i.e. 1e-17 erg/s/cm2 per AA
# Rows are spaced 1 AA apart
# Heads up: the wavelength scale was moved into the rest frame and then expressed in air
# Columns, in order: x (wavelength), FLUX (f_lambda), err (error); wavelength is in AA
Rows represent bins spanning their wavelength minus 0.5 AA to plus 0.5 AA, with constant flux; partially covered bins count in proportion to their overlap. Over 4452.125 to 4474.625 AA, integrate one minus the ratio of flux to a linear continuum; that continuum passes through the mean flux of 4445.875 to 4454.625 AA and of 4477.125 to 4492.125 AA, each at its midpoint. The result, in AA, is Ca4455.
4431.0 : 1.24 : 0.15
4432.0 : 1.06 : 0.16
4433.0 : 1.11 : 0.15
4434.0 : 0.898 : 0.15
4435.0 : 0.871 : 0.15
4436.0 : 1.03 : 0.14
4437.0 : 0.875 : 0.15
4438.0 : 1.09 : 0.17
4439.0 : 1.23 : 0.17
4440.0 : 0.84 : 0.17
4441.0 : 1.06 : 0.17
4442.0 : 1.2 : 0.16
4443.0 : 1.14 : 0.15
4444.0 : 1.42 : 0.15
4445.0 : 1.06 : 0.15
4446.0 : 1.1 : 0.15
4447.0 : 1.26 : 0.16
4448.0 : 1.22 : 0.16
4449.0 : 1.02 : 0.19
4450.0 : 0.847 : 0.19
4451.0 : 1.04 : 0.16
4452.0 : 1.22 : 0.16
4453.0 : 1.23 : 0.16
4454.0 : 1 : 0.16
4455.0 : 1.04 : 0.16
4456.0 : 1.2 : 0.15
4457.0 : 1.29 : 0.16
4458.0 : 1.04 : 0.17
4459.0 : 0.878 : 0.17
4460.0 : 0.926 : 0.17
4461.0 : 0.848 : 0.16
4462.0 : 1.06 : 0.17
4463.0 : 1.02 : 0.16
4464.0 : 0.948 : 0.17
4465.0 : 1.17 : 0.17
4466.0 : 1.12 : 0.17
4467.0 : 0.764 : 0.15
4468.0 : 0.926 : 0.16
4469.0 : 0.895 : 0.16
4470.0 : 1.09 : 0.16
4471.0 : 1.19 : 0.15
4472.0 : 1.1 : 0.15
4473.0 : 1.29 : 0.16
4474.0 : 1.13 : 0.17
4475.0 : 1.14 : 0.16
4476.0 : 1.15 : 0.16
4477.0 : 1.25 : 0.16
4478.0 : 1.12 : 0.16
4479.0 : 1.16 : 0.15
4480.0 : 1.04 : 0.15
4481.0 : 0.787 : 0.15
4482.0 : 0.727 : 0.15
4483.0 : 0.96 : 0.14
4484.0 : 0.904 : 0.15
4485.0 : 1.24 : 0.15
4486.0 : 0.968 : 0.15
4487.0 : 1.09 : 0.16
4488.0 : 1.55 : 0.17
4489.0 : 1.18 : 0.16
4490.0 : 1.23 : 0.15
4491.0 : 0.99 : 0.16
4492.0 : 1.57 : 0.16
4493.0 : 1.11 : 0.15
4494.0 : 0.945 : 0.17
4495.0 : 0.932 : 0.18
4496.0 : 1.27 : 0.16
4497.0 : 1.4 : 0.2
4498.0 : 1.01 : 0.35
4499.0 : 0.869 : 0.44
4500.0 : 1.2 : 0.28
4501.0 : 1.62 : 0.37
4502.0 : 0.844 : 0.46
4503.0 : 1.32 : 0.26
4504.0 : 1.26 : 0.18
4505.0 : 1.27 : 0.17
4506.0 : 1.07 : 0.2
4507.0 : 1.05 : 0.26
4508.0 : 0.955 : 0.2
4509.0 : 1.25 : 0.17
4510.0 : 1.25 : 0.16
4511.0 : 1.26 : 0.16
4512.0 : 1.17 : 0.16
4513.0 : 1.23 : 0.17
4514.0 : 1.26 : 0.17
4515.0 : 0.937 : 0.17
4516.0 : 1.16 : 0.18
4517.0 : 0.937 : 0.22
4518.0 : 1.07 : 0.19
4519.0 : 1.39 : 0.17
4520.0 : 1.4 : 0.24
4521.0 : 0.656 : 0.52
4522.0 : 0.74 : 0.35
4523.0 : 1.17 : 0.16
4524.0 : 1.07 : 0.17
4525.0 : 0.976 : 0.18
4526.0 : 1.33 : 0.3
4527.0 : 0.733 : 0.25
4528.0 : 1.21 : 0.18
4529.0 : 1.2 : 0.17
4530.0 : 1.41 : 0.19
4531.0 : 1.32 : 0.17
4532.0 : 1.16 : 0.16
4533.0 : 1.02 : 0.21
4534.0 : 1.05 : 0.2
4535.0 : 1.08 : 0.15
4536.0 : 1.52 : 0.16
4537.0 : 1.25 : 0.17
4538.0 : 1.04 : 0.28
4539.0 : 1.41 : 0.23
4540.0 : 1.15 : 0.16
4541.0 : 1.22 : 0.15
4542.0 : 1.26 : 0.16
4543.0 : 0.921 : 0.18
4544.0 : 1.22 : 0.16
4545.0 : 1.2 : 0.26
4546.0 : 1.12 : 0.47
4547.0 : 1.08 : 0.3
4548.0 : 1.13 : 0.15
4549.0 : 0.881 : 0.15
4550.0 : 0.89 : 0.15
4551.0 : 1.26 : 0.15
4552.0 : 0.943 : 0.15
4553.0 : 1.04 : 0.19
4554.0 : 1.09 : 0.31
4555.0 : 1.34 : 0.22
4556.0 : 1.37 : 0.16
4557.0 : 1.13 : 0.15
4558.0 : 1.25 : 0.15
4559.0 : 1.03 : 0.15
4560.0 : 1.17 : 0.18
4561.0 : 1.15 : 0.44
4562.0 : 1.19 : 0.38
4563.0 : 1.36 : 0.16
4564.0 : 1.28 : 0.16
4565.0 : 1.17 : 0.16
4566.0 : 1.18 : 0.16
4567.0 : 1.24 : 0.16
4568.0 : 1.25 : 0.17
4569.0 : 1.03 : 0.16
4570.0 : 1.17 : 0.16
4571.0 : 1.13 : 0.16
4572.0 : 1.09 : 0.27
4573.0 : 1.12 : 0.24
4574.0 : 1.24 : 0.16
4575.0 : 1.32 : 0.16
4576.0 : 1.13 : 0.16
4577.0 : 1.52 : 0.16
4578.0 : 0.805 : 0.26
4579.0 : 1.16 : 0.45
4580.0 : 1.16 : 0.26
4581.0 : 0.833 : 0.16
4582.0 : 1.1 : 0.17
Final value 0.9 AA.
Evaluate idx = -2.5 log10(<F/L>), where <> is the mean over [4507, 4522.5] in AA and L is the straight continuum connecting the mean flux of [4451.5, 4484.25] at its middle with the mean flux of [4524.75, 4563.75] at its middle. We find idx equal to 0.01 mag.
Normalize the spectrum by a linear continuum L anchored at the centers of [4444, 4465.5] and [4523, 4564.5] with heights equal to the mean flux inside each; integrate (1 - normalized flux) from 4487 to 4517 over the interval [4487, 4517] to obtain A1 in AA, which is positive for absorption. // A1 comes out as -1.4 AA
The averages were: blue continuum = 1.08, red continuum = 1.16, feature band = 1.17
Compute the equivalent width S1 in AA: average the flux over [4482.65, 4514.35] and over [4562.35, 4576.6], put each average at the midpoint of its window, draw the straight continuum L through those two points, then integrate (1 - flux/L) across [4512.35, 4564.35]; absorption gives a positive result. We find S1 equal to 1.8 AA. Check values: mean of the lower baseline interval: 1.16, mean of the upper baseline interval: 1.2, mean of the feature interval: 1.14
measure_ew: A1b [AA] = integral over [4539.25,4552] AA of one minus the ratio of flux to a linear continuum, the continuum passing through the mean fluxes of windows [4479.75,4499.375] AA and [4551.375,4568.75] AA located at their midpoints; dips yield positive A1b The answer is 0.61 AA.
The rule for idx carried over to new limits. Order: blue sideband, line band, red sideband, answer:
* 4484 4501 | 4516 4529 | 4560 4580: 0.10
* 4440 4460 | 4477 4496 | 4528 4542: 0.06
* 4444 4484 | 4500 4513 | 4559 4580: -0.08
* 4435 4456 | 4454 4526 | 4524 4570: 0.02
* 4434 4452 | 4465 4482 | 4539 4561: 0.03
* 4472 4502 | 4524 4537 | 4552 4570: -0.01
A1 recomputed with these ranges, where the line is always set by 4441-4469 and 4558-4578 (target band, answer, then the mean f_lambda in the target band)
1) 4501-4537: -0.2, 1.14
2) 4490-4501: -0.4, 1.16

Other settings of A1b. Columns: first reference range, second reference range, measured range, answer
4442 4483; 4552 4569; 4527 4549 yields -0.2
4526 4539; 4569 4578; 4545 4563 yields 0.8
